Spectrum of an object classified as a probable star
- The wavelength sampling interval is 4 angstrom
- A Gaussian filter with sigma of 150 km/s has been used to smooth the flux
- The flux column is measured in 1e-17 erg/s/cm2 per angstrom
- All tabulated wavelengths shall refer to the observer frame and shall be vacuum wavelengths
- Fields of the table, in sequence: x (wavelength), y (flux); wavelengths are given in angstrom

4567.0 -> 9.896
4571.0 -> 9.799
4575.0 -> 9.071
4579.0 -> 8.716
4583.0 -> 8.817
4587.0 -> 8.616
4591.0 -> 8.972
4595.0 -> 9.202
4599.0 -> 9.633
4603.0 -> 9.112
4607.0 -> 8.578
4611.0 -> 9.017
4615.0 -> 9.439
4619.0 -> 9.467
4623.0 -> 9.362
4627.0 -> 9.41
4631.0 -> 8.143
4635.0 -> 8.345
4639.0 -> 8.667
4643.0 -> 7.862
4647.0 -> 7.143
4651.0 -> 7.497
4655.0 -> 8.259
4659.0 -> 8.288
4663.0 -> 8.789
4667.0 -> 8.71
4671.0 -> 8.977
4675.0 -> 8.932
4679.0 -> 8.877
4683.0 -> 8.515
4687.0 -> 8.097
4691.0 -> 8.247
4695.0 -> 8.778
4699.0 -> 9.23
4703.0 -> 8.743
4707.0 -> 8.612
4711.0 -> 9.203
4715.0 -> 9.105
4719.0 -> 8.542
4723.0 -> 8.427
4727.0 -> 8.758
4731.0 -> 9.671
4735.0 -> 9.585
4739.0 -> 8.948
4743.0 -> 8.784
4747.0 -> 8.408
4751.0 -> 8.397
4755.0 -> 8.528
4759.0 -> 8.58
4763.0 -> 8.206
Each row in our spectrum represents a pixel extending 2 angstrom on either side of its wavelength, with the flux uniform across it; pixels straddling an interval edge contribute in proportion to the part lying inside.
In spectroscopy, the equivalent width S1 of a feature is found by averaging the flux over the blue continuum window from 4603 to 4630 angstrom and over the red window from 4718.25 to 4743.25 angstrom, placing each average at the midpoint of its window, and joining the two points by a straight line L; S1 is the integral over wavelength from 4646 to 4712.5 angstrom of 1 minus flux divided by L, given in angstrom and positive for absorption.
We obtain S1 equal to 3.89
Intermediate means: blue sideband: 9.17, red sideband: 8.99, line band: 8.54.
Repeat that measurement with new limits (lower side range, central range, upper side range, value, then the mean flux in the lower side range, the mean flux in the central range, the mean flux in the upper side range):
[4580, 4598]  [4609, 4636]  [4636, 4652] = -2.5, 8.93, 9.05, 7.85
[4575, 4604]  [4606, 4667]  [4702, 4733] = 2.8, 9.01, 8.56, 8.89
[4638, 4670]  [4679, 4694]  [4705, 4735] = 0.3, 8.16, 8.4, 8.95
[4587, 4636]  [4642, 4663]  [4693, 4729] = 2.5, 9.05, 7.9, 8.82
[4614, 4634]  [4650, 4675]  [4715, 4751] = 1.5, 9.11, 8.5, 8.87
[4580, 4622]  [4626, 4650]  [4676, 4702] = 1.9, 9.08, 8.18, 8.64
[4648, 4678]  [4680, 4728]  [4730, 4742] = 1.4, 8.46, 8.69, 9.33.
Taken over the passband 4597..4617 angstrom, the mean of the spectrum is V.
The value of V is 9.16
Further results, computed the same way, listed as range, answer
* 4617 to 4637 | 8.95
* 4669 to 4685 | 8.83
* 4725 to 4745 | 9.15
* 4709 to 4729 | 8.81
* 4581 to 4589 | 8.72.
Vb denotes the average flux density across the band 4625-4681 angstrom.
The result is 8.42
